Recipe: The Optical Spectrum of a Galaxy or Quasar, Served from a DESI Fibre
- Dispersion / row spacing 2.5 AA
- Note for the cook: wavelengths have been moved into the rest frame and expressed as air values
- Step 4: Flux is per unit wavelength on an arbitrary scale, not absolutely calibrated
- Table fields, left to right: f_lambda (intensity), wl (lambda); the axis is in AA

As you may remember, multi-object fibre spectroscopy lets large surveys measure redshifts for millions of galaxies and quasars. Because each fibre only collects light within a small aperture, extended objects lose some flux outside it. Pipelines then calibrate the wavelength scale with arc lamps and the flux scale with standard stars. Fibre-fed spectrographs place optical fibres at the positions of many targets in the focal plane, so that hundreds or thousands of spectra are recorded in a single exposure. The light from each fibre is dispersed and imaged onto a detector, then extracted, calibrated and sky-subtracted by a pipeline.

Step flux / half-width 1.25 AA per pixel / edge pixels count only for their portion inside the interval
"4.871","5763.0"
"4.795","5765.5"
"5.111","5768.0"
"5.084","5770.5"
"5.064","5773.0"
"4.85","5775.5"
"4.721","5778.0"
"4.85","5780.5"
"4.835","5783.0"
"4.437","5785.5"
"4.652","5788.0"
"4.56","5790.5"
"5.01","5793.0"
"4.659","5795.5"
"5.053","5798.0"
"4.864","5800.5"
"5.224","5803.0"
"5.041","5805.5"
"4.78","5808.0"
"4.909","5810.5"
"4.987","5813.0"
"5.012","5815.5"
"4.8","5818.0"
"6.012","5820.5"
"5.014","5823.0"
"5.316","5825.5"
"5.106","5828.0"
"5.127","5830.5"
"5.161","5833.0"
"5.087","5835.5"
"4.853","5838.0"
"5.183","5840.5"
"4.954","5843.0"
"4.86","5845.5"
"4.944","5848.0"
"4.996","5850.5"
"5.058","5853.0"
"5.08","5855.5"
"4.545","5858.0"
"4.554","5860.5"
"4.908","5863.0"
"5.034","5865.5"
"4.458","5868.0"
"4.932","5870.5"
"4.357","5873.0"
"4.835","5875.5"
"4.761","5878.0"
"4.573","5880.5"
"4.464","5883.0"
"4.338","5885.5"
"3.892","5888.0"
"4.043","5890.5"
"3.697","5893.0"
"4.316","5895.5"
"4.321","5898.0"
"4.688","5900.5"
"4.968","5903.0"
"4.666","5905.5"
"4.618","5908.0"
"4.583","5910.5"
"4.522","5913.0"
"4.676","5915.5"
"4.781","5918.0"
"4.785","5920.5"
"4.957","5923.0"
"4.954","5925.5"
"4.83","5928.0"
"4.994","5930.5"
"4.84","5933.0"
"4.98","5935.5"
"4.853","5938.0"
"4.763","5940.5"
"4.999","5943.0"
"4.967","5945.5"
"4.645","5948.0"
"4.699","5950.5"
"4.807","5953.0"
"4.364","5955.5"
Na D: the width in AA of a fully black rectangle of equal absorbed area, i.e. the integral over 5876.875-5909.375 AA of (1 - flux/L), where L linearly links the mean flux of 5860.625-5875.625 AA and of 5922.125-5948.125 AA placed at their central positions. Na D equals 2.6 AA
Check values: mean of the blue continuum 4.73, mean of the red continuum 4.9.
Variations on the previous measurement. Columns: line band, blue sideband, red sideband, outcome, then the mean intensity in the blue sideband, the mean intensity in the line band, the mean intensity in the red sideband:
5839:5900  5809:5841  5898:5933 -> 3.9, 5.12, 4.63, 4.76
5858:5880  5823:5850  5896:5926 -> 0.8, 5.06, 4.71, 4.69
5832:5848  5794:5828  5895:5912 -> -0.3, 5.05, 5.01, 4.61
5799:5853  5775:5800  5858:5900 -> -4.9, 4.76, 5.06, 4.47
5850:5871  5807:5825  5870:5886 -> -0.4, 5.09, 4.83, 4.61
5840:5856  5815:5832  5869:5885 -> -0.2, 5.21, 5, 4.64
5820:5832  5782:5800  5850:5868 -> -1.2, 4.75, 5.27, 4.85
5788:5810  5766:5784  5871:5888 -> -0.2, 4.93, 4.89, 4.52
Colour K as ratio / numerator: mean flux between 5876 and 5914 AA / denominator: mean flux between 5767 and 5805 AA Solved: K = 0.91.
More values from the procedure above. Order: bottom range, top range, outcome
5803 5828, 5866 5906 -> 0.87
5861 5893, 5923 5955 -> 1.07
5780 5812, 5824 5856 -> 1.04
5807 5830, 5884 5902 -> 0.82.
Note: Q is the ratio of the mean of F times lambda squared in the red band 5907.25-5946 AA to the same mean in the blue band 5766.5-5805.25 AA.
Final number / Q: 1.04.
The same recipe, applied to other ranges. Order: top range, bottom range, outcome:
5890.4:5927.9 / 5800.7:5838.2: 0.93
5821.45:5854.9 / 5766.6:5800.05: 1.07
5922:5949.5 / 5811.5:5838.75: 0.99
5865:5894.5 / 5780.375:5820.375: 0.93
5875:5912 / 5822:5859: 0.90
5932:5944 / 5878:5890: 1.15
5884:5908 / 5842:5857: 0.89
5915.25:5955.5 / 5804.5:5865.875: 1.00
